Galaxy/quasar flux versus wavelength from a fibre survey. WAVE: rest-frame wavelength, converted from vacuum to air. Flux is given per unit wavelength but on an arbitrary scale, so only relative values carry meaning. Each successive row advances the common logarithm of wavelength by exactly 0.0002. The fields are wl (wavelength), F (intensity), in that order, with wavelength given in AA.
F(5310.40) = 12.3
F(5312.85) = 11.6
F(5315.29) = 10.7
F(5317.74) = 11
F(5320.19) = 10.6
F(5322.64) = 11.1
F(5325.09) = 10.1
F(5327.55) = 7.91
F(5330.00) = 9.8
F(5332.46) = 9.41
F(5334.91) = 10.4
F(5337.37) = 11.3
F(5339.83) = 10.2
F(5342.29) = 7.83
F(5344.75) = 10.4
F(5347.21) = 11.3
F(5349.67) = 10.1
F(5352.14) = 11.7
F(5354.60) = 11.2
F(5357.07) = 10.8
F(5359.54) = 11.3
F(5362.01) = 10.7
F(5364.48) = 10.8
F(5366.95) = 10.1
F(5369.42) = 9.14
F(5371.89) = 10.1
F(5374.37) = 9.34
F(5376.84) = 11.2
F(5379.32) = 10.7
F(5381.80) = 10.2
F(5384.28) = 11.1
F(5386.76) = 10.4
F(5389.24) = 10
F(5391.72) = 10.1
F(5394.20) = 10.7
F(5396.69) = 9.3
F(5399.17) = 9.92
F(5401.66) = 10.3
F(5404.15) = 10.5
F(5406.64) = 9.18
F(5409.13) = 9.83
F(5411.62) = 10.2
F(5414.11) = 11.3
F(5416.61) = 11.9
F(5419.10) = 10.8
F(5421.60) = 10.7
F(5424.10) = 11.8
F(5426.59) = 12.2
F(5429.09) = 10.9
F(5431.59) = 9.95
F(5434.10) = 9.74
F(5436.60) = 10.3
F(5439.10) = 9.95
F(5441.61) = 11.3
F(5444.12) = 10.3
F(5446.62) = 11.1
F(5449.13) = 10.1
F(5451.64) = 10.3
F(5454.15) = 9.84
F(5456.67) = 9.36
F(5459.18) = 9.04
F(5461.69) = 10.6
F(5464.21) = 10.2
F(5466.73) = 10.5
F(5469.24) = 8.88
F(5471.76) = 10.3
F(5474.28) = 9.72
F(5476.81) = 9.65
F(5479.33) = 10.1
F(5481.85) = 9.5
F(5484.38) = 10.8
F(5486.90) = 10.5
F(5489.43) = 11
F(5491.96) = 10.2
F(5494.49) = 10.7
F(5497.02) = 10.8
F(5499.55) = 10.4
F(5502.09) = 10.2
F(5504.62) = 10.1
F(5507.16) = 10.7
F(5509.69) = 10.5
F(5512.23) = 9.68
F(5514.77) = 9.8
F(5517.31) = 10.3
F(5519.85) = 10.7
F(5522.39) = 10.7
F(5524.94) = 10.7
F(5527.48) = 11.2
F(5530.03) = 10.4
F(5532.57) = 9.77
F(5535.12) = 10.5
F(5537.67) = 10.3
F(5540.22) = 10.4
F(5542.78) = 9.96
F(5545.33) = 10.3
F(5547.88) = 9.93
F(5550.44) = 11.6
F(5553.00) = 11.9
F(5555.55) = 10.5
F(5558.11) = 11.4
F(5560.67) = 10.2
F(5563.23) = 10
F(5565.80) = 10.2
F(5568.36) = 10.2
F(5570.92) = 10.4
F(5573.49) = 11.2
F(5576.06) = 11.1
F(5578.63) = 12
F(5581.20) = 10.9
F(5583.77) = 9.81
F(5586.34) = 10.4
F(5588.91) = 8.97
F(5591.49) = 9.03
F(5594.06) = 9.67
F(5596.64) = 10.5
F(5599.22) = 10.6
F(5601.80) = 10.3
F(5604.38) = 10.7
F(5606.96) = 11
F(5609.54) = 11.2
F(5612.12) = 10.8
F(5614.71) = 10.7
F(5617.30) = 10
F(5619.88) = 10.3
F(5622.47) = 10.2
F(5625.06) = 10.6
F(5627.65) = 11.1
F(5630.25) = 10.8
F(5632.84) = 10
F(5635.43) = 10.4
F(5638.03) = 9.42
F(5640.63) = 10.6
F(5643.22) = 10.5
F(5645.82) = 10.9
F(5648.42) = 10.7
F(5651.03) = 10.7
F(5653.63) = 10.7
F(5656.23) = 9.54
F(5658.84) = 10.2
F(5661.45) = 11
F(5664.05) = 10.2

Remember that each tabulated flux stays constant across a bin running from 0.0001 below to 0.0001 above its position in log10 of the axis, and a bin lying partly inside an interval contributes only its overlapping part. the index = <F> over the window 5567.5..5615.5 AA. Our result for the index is 10.5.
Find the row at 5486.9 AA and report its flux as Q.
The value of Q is 10.5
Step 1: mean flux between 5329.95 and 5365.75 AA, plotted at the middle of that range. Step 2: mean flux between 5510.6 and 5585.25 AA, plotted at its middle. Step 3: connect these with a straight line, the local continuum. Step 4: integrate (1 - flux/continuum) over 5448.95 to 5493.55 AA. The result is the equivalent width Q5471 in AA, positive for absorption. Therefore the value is 2.1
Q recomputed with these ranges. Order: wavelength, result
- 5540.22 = 10.4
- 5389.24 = 10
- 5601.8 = 10.3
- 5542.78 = 9.96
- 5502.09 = 10.2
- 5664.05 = 10.2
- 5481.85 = 9.5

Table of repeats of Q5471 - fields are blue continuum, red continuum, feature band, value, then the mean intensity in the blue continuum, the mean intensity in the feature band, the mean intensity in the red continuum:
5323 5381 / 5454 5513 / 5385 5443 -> -1.6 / 10.3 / 10.5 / 10.1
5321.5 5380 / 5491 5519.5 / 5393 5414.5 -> 0.4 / 10.3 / 10.1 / 10.3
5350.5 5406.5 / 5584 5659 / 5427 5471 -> 0.9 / 10.4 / 10.2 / 10.4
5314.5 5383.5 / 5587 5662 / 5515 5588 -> -1.5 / 10.3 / 10.6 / 10.4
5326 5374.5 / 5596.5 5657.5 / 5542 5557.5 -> -0.5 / 10.2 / 10.8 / 10.5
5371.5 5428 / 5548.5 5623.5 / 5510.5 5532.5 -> 0.3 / 10.5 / 10.4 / 10.5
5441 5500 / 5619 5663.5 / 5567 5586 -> -0.8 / 10.2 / 10.8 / 10.4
